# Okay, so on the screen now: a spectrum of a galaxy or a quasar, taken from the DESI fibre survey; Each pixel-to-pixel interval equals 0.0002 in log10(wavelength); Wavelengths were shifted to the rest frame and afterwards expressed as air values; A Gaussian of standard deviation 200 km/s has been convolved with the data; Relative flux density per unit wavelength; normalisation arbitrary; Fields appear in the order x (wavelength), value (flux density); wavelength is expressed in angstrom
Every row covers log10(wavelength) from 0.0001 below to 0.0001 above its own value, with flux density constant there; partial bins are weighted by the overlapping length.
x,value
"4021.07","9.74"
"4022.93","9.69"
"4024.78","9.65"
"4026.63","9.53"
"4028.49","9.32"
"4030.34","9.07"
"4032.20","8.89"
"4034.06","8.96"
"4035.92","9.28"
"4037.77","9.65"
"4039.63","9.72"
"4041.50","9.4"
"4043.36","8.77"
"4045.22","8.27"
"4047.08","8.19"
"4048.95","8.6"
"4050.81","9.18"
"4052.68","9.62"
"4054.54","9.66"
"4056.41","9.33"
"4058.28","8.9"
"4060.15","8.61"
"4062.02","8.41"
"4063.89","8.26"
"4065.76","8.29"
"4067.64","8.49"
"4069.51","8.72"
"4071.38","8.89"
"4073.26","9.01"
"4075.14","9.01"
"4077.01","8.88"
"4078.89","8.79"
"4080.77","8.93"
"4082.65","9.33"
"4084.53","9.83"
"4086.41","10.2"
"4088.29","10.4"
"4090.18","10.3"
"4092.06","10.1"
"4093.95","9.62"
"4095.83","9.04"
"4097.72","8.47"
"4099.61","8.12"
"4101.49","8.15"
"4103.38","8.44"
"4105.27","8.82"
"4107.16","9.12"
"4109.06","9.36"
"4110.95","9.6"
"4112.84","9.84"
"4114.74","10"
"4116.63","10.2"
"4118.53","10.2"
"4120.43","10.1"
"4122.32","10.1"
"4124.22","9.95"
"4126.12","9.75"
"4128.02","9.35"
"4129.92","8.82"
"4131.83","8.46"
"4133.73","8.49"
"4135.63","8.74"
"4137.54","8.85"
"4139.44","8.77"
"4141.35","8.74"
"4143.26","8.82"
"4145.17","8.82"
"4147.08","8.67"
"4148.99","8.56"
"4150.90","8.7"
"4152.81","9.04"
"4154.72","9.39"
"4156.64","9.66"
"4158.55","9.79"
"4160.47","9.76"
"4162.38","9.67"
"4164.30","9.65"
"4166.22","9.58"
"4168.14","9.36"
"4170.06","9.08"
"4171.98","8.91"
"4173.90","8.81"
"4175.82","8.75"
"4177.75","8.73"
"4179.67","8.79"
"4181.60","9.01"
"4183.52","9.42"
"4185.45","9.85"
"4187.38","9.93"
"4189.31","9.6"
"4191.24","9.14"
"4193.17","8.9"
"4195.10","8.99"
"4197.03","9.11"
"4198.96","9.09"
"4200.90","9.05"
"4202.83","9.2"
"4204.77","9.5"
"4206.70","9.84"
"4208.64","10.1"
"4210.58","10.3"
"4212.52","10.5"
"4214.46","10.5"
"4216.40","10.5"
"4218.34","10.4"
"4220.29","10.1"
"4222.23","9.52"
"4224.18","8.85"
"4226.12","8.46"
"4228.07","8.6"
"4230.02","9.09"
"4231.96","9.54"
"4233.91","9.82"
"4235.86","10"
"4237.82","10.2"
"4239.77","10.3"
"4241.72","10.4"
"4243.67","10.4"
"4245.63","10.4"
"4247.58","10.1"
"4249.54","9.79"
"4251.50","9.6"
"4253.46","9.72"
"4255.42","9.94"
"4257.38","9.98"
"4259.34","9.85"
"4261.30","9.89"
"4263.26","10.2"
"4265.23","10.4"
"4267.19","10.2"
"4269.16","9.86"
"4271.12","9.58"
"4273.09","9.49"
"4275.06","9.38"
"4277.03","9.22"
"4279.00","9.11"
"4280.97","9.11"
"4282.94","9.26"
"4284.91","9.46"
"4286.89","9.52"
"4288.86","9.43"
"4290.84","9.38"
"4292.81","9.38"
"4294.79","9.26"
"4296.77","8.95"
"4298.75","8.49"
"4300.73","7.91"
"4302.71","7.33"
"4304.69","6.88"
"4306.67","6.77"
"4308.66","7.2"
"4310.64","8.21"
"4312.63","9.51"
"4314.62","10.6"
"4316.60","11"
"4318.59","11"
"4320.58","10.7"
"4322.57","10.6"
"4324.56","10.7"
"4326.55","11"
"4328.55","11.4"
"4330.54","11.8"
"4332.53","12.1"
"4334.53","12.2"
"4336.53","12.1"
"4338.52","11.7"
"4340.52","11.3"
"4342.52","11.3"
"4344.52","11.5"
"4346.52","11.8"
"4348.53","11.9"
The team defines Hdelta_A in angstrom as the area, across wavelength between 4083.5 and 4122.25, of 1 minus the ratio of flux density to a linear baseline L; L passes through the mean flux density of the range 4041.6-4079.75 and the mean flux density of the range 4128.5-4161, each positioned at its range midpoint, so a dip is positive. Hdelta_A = -2.8 angstrom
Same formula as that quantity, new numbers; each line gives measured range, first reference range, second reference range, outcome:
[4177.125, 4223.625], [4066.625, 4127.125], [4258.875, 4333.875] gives -0.5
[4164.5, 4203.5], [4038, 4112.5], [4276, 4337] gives 0.7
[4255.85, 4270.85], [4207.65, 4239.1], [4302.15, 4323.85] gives -0.8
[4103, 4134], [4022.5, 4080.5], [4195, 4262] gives -0.7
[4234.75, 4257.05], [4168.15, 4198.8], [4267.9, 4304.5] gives -2.4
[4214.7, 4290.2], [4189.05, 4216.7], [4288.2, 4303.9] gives -4.9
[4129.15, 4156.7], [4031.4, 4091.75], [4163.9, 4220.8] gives 1.6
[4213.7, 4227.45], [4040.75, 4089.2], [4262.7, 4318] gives -1.0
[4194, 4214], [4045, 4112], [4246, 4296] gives -0.3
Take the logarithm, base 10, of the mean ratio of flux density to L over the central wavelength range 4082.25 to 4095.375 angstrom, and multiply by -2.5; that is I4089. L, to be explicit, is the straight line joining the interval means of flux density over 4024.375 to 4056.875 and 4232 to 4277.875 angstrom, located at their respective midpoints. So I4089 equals -0.07 mag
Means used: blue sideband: 9.16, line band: 9.96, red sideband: 9.94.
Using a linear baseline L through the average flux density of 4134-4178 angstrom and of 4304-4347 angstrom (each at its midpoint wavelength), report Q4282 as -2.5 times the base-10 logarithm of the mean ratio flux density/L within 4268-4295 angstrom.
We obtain 0.08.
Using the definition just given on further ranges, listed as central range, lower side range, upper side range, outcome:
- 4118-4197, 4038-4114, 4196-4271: 0.03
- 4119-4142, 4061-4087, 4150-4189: -0.01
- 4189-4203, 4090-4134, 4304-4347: 0.08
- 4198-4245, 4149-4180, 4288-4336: -0.04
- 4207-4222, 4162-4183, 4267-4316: -0.14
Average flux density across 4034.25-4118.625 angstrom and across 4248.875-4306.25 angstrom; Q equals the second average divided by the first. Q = 1.0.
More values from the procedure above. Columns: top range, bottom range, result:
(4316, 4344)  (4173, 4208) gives 1.23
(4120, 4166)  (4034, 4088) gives 1.02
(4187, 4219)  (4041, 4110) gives 1.07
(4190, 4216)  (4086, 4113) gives 1.03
